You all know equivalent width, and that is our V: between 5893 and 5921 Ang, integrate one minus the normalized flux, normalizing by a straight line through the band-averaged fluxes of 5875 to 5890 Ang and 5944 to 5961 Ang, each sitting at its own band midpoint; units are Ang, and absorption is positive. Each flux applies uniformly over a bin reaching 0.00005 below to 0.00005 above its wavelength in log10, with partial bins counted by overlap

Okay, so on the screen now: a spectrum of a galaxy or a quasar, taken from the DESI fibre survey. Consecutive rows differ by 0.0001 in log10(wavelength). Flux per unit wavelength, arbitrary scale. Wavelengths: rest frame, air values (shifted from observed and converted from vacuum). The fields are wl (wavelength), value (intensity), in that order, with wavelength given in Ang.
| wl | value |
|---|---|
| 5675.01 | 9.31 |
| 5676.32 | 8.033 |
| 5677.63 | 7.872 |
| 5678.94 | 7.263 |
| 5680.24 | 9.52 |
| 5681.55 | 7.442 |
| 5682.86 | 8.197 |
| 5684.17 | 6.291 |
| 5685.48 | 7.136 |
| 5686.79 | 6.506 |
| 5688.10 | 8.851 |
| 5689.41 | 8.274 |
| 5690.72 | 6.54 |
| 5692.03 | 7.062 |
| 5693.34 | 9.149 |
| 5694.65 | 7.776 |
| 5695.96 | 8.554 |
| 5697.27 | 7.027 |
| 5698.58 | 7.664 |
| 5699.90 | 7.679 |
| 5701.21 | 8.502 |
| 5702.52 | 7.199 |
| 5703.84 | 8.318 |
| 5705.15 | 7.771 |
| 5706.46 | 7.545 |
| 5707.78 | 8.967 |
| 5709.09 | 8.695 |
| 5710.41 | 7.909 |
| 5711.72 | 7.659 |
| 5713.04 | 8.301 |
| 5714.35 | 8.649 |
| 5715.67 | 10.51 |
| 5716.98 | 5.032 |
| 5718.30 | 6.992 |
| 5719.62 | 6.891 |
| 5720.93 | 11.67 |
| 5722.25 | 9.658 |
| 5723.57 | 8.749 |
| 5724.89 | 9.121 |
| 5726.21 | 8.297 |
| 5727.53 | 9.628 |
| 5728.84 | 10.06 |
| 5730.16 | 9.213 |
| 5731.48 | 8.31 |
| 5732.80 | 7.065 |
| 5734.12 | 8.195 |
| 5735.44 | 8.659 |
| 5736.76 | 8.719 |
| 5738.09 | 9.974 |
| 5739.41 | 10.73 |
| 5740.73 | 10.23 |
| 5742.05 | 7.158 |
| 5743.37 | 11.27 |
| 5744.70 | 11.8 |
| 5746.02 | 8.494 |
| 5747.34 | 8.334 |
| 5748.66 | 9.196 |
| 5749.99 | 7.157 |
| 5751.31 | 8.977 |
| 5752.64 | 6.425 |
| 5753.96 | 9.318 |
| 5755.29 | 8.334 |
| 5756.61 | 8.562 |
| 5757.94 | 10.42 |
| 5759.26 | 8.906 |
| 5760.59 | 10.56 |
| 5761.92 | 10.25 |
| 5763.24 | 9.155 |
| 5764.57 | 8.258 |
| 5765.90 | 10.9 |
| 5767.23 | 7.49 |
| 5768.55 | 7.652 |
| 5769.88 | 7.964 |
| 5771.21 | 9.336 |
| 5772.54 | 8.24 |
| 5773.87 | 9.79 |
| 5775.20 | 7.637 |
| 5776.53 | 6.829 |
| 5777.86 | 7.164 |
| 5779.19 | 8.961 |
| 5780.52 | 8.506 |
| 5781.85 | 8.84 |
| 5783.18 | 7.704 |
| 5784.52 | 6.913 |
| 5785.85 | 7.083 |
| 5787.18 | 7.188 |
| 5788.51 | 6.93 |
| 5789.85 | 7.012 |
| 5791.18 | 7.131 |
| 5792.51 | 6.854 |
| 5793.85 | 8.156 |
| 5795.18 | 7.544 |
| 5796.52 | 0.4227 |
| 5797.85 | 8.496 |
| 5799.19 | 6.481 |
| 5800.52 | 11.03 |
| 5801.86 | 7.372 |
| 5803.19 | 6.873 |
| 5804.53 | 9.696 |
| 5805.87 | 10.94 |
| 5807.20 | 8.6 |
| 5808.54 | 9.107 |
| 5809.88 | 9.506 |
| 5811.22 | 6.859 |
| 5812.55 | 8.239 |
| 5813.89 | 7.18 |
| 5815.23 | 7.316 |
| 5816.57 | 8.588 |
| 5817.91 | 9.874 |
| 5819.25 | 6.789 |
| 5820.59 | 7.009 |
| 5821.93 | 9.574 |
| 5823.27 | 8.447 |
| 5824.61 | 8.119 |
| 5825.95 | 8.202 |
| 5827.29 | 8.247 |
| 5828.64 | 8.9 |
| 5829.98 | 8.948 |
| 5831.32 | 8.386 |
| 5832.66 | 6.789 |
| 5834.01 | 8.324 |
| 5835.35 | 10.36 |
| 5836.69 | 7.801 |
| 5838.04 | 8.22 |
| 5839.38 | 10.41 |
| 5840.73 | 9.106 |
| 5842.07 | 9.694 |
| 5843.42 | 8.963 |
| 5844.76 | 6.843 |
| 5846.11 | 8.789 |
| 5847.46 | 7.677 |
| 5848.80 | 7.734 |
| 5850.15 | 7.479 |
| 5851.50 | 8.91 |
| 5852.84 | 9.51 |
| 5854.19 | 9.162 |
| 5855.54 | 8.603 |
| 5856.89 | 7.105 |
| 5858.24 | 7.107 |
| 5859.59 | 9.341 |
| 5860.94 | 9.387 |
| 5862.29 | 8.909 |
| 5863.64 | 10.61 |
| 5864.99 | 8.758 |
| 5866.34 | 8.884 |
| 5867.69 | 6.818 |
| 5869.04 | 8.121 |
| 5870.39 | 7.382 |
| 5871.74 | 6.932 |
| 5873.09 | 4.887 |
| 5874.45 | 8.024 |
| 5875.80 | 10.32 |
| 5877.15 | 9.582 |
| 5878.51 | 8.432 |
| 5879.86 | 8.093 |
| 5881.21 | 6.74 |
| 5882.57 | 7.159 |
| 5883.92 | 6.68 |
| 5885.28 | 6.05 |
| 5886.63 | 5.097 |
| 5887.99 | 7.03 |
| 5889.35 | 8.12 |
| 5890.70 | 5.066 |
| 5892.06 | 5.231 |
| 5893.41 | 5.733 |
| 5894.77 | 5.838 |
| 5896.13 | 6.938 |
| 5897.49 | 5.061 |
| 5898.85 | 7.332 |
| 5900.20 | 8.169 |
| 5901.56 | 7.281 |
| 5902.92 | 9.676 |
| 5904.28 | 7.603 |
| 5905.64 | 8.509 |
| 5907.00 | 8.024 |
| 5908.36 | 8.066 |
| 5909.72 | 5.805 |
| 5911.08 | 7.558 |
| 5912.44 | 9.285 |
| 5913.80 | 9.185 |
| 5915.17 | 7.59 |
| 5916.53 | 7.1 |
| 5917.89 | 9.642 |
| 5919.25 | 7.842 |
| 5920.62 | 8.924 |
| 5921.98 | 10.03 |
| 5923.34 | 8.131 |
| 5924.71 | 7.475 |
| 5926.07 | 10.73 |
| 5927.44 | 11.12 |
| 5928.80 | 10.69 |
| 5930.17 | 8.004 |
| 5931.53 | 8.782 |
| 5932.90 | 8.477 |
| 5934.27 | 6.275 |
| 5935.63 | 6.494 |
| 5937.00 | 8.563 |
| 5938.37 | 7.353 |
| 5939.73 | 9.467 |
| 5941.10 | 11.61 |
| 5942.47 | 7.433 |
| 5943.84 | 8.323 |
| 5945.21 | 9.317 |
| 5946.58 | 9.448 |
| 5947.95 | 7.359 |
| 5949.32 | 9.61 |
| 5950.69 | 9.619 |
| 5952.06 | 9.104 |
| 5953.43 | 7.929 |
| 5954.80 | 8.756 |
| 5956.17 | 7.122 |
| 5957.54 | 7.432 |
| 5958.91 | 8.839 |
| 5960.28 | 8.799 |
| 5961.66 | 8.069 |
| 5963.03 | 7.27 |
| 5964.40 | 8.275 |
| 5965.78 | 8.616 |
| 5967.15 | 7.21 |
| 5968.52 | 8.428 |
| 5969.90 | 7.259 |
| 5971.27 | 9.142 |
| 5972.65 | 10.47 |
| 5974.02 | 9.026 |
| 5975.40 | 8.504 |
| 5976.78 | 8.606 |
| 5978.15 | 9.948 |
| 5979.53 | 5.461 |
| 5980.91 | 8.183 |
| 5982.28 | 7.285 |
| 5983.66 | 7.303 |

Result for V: 0.9 Ang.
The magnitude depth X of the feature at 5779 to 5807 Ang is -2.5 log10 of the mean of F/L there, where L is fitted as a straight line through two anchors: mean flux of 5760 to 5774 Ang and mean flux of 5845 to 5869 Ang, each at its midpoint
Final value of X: 0.164 mag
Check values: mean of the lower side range 9.02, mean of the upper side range 8.47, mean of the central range 7.62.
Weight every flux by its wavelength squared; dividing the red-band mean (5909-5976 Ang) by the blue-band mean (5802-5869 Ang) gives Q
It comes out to 1.04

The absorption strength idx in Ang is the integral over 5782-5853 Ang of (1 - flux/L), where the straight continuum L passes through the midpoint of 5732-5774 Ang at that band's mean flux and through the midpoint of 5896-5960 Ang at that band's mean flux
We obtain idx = 5.4 Ang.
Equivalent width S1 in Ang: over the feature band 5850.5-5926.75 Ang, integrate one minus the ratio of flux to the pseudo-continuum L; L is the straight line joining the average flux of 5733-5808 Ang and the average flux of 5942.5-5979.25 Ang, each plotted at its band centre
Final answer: 5.54 Ang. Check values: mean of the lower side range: 8.4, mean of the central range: 7.85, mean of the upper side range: 8.5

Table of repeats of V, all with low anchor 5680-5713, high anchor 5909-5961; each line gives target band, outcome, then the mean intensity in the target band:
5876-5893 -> 2.8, 7.02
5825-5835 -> -0.1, 8.32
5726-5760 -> -4.3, 8.99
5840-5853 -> -0.2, 8.44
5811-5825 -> 0.3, 8.04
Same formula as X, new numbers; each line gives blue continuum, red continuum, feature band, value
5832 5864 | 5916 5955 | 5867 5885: 0.14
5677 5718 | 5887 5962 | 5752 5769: -0.13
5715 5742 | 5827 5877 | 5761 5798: 0.11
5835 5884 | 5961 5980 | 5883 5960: 0.04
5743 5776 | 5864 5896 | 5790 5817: 0.07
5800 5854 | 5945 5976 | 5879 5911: 0.22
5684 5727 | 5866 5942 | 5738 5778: -0.12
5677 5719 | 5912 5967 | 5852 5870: -0.04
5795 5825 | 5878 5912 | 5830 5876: -0.12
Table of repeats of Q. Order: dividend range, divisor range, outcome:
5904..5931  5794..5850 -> 1.08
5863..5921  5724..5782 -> 0.89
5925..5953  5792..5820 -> 1.17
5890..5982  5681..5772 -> 1.03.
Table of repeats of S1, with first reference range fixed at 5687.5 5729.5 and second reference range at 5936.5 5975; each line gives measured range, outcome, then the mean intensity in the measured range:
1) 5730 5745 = -1.64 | 9.21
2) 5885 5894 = 2.59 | 6.05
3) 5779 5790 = 0.93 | 7.65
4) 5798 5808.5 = -0.43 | 8.73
